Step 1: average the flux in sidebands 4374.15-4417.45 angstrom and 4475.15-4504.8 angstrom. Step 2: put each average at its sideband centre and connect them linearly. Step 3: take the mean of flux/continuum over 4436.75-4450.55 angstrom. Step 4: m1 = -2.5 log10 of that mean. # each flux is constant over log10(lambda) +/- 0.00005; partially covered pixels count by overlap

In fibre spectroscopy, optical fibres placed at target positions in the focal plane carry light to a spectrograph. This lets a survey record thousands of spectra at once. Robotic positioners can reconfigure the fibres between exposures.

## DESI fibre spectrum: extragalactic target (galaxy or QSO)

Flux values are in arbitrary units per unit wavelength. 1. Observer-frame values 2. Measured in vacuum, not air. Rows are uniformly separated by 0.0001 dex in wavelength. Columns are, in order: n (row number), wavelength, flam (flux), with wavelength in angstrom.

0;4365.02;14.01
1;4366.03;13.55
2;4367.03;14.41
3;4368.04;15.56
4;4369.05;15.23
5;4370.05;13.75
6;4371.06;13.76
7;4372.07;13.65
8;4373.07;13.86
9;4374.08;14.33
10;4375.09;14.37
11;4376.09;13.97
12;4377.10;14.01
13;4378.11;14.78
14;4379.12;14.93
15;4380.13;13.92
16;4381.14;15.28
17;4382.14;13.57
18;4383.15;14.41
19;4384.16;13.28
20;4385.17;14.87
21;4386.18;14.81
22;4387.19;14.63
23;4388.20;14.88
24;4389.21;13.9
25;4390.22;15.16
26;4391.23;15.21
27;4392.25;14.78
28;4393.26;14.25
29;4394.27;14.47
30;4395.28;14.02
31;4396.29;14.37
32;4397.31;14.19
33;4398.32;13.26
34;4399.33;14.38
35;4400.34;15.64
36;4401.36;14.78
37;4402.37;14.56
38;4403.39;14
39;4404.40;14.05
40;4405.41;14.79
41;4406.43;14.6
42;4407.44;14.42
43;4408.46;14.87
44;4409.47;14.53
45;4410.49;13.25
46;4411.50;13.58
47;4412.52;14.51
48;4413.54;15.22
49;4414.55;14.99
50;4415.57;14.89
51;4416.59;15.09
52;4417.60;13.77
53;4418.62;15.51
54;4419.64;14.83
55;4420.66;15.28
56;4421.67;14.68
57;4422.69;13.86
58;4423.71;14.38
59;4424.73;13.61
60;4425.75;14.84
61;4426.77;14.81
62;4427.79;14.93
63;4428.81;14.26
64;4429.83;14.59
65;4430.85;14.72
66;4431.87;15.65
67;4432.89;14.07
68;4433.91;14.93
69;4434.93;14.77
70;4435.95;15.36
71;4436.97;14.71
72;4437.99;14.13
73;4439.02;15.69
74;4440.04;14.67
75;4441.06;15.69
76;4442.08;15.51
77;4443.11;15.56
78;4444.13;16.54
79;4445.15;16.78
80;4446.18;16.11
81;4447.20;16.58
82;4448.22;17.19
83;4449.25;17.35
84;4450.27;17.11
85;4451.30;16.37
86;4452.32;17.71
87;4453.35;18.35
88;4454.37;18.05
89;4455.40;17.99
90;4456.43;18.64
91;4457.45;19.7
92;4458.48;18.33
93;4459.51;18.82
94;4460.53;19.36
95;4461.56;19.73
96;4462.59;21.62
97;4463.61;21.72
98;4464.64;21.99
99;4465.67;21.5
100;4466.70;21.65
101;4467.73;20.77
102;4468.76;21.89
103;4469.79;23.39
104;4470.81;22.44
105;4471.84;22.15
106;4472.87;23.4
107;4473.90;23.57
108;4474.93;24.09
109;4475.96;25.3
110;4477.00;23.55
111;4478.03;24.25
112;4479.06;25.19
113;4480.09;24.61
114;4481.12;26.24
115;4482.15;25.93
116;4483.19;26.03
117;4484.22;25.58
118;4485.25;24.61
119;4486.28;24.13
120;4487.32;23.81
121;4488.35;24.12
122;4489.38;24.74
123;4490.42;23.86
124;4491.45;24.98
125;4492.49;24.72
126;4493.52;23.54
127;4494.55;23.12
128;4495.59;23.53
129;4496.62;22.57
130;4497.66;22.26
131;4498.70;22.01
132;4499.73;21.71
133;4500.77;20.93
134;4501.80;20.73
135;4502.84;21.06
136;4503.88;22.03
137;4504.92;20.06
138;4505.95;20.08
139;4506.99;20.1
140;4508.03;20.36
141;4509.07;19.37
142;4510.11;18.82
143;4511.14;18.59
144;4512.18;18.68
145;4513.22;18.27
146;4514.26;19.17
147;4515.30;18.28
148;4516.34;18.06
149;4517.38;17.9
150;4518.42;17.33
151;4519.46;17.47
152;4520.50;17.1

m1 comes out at 0.20 mag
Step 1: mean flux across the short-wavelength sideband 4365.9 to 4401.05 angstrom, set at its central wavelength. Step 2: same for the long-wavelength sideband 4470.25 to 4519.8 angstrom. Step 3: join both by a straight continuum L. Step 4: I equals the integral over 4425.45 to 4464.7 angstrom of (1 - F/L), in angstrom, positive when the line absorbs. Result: 4.2 angstrom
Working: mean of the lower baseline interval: 14.4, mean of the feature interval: 16.8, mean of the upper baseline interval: 22.2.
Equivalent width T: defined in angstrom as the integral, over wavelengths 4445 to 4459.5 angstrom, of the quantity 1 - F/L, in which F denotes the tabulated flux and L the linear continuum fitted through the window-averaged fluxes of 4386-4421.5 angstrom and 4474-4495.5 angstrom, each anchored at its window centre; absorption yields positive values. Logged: 2.1 angstrom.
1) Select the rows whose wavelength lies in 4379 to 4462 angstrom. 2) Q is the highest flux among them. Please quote 19.73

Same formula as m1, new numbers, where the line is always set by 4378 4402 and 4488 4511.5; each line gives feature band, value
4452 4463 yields 0.007 mag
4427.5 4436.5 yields 0.170 mag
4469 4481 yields -0.179 mag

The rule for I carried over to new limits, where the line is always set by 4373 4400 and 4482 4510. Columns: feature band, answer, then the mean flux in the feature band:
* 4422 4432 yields 1.68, 14.5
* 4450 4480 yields -0.99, 21.1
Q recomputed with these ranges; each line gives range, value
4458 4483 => 26.24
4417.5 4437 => 15.65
